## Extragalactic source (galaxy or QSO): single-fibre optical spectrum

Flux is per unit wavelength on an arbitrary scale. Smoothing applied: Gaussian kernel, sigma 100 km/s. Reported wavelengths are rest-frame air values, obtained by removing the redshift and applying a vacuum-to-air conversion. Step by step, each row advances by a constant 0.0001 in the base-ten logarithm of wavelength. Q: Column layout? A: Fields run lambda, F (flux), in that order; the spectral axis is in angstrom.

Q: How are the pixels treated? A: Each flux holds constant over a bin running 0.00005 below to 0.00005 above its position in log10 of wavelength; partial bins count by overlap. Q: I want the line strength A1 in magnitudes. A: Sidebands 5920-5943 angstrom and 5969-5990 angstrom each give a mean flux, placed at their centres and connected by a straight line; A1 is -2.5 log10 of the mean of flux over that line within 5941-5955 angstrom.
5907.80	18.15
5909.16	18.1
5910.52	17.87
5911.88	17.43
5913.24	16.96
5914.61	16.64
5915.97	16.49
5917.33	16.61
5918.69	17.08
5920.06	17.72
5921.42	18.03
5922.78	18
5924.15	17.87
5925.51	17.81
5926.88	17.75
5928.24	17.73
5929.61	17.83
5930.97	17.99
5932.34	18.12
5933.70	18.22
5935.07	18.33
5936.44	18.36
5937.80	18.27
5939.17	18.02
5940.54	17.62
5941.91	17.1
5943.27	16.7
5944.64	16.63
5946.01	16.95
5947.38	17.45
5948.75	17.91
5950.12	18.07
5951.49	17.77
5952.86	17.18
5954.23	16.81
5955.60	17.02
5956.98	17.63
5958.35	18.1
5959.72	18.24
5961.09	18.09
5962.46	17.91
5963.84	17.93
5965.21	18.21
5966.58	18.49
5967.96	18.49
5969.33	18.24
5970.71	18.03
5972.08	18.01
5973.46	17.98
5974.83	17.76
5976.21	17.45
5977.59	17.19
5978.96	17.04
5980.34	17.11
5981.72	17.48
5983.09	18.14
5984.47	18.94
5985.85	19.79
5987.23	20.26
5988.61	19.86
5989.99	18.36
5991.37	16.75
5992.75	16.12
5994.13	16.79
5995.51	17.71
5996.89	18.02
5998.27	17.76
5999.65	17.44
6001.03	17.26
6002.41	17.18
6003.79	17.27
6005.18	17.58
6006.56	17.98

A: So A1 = 0.05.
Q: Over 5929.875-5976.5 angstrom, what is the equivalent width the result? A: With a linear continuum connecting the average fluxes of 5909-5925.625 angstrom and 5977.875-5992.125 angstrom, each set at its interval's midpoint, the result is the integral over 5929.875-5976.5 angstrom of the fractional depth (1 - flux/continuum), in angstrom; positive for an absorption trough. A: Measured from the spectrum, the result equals 0.2 angstrom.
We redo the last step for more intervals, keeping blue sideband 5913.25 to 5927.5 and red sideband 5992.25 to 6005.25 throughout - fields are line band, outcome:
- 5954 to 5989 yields -1.5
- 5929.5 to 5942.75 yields -0.5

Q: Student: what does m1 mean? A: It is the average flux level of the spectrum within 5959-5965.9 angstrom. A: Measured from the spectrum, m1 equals 18.1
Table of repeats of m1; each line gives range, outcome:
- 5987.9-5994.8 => 17.6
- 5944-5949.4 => 17.2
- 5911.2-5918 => 16.8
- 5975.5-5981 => 17.2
